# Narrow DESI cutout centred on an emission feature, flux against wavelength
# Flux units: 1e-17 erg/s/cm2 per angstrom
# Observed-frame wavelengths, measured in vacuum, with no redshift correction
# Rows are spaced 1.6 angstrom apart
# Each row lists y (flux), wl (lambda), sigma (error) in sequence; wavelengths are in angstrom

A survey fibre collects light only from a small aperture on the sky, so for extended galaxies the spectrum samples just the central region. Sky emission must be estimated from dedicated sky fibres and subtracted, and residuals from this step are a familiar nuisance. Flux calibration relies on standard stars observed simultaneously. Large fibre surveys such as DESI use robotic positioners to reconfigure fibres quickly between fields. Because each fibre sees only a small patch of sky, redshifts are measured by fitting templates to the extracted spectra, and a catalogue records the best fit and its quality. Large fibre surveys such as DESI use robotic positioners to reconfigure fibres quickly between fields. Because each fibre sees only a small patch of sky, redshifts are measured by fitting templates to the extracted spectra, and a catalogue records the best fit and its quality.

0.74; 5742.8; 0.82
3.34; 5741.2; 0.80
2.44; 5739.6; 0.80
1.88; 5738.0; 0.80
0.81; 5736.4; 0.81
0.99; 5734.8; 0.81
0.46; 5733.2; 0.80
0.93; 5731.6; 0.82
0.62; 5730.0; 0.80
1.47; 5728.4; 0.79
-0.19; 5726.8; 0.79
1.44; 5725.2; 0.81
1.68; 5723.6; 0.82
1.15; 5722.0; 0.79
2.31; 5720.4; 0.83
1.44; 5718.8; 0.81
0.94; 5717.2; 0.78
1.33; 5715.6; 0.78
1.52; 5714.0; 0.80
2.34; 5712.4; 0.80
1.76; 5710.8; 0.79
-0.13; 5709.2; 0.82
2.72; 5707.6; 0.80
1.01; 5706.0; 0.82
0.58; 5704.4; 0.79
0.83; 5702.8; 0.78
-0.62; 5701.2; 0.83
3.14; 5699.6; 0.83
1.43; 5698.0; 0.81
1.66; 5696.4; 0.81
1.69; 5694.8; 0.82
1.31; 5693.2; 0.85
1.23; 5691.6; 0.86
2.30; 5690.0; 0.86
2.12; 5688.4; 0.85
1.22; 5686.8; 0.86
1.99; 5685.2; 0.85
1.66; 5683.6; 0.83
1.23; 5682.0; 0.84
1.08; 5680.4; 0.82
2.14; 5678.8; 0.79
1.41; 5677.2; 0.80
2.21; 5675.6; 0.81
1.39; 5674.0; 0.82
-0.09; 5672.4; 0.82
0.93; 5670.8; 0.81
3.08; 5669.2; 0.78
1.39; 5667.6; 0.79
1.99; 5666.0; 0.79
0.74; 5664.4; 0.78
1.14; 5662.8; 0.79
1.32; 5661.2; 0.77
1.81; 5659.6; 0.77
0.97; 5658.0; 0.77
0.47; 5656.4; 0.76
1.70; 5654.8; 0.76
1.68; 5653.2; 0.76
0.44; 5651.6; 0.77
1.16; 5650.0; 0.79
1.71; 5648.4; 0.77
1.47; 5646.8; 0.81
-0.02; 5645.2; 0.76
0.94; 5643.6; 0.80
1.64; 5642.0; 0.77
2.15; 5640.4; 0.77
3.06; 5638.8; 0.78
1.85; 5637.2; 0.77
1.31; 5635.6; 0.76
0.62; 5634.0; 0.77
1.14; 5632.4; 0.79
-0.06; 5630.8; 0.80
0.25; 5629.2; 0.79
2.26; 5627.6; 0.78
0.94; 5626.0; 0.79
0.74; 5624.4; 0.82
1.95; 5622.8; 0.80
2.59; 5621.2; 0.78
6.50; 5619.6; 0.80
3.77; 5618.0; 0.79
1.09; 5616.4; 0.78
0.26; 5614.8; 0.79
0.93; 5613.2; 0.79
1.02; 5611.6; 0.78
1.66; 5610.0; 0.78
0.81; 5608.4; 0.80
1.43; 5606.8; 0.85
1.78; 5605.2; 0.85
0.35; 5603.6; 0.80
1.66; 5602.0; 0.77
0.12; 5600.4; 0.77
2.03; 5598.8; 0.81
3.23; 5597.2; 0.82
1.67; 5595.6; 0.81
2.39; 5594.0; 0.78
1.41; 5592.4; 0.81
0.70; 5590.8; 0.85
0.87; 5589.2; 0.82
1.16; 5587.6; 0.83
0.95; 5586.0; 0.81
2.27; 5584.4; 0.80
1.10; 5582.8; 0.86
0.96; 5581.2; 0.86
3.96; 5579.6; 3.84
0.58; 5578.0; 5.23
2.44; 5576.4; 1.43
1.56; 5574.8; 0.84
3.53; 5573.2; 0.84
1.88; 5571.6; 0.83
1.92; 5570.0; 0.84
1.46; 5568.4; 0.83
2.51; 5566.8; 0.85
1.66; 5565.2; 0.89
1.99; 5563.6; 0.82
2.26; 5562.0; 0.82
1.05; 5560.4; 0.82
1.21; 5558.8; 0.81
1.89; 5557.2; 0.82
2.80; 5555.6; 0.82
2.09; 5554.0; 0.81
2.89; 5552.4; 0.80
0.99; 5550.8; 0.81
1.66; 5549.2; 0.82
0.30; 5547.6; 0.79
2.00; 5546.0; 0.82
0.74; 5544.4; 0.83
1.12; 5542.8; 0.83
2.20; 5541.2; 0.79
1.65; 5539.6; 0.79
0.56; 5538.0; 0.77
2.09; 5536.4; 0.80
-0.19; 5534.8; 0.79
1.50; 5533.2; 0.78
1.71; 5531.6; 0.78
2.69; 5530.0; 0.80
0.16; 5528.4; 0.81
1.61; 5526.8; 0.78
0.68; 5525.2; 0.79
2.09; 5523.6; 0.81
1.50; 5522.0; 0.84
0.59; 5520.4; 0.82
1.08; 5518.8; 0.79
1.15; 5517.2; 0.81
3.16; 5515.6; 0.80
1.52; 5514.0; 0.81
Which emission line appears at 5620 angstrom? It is [O III]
